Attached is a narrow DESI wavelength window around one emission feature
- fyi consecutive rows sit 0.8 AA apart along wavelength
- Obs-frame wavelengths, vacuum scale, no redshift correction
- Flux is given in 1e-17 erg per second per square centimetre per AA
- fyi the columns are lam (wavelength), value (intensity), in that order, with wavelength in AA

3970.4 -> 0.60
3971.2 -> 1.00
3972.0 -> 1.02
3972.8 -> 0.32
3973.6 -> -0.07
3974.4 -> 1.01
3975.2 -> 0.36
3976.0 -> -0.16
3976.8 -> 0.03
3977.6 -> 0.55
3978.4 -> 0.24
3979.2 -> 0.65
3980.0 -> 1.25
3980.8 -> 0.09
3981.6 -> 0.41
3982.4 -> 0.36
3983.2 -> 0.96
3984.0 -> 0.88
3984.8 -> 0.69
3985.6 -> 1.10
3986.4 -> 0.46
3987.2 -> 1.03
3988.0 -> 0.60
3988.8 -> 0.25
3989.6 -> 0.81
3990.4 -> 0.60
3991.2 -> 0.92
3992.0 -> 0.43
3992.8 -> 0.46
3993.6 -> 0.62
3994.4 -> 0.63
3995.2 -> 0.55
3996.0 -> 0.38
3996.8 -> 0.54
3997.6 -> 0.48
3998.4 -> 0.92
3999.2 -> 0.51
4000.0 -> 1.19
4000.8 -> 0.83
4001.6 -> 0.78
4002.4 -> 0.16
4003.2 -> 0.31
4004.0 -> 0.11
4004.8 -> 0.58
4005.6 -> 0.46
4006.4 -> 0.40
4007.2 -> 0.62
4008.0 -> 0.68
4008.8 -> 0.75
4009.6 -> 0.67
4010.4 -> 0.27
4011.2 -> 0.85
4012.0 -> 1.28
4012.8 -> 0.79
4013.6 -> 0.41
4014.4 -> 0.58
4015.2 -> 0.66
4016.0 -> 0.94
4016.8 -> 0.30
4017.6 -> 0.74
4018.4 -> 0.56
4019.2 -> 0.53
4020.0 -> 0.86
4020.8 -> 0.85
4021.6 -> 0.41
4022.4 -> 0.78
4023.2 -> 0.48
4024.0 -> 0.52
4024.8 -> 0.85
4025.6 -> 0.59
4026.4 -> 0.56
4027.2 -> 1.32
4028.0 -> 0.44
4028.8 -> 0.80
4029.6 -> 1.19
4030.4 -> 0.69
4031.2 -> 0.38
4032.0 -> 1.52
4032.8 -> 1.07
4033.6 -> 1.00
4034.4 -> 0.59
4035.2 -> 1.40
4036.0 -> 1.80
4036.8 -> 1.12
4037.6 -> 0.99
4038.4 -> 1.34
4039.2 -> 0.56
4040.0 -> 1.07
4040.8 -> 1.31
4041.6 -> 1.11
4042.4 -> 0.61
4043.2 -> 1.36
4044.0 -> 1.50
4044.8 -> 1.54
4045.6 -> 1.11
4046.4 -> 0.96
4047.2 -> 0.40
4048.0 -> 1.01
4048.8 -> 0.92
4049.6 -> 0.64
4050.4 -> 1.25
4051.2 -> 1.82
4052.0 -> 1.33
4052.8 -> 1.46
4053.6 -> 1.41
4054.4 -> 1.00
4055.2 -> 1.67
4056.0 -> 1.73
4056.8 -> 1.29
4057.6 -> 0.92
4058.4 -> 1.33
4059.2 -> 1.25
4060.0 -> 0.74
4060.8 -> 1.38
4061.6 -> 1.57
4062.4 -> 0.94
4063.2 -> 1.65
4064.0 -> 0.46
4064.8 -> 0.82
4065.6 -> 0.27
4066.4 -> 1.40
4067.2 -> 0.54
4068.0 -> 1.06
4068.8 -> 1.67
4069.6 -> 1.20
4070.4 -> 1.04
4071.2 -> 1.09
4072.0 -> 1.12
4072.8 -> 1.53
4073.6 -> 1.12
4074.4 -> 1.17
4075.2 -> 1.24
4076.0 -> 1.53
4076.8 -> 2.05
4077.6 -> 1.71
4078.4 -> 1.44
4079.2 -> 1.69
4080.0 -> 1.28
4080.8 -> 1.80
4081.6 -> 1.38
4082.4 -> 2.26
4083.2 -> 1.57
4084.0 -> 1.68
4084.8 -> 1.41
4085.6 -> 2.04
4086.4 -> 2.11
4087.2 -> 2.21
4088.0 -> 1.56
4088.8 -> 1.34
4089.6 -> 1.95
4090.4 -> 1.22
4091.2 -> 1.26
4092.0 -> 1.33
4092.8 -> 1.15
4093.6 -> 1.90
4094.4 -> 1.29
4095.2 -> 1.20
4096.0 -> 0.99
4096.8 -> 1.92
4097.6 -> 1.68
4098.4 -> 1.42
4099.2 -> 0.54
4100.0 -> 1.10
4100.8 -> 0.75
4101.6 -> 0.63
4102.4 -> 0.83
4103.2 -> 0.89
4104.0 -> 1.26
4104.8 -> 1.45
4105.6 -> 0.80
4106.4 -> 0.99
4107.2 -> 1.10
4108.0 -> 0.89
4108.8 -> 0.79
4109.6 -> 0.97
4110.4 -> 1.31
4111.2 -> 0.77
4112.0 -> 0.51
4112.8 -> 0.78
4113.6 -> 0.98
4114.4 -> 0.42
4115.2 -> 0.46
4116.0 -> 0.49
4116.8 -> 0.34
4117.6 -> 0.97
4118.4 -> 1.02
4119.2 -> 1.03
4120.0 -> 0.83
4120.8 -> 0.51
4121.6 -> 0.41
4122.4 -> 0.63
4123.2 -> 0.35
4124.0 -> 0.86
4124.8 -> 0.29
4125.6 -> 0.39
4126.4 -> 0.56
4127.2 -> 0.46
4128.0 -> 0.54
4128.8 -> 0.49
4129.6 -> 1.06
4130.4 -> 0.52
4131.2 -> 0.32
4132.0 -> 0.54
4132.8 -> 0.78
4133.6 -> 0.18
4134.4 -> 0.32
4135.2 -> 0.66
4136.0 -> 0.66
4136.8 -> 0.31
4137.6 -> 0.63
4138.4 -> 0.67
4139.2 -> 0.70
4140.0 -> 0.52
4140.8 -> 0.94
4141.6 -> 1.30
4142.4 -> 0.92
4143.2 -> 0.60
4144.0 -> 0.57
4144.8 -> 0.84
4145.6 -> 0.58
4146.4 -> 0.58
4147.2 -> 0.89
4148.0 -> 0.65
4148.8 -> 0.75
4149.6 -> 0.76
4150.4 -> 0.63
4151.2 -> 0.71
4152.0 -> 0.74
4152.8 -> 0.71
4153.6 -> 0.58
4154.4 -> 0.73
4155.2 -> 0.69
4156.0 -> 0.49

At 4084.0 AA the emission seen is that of C IV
